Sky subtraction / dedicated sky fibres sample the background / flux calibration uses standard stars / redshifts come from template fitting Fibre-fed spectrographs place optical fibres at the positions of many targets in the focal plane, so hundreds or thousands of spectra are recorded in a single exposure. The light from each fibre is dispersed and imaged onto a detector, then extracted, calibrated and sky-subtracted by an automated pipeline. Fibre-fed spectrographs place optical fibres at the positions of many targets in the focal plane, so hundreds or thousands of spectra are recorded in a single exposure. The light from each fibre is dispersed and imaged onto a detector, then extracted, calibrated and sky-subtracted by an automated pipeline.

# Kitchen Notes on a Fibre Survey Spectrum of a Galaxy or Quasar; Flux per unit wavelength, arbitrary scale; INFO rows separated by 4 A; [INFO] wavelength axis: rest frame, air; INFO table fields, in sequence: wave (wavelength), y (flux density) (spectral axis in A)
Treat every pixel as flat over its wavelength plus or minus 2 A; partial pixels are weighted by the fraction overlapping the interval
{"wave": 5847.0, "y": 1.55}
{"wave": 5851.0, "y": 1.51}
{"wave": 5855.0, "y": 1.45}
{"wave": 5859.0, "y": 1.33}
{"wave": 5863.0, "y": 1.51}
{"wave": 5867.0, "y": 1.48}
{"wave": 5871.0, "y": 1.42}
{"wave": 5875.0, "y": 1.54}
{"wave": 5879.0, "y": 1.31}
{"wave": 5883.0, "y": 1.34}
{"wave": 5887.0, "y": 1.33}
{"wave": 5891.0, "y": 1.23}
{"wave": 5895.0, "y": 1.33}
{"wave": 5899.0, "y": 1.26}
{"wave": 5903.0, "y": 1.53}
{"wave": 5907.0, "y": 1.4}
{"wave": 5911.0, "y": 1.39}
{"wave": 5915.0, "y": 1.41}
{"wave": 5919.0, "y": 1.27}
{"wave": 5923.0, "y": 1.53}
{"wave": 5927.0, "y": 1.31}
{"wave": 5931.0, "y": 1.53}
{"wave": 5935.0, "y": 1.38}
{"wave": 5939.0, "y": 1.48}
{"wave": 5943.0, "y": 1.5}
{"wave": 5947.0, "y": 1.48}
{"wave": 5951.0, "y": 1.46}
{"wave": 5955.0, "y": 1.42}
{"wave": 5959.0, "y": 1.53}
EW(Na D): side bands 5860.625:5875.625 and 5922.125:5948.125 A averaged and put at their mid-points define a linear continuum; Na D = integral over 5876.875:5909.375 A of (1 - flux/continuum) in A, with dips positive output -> 2.81 A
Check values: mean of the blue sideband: 1.48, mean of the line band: 1.34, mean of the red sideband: 1.45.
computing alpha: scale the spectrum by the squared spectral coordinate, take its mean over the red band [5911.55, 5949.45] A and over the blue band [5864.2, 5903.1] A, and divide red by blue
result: 1.06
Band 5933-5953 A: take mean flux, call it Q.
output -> 1.46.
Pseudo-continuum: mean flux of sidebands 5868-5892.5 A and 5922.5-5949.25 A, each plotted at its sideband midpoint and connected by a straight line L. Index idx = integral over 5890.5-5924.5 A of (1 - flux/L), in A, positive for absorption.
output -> 0.85 A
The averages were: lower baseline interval 1.37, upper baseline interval 1.45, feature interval 1.38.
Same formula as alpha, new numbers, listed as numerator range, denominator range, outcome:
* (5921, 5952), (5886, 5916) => 1.09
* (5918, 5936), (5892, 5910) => 1.04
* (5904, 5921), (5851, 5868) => 0.97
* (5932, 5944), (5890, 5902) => 1.14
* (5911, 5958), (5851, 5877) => 1.01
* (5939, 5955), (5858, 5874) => 1.05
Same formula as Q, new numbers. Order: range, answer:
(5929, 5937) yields 1.46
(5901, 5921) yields 1.4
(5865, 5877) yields 1.48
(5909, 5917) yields 1.4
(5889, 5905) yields 1.34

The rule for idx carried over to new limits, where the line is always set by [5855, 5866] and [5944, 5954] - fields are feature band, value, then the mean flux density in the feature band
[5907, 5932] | 0.9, 1.4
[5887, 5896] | 1.0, 1.29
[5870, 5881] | 0.1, 1.42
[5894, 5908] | 0.6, 1.38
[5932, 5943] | 0.1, 1.45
